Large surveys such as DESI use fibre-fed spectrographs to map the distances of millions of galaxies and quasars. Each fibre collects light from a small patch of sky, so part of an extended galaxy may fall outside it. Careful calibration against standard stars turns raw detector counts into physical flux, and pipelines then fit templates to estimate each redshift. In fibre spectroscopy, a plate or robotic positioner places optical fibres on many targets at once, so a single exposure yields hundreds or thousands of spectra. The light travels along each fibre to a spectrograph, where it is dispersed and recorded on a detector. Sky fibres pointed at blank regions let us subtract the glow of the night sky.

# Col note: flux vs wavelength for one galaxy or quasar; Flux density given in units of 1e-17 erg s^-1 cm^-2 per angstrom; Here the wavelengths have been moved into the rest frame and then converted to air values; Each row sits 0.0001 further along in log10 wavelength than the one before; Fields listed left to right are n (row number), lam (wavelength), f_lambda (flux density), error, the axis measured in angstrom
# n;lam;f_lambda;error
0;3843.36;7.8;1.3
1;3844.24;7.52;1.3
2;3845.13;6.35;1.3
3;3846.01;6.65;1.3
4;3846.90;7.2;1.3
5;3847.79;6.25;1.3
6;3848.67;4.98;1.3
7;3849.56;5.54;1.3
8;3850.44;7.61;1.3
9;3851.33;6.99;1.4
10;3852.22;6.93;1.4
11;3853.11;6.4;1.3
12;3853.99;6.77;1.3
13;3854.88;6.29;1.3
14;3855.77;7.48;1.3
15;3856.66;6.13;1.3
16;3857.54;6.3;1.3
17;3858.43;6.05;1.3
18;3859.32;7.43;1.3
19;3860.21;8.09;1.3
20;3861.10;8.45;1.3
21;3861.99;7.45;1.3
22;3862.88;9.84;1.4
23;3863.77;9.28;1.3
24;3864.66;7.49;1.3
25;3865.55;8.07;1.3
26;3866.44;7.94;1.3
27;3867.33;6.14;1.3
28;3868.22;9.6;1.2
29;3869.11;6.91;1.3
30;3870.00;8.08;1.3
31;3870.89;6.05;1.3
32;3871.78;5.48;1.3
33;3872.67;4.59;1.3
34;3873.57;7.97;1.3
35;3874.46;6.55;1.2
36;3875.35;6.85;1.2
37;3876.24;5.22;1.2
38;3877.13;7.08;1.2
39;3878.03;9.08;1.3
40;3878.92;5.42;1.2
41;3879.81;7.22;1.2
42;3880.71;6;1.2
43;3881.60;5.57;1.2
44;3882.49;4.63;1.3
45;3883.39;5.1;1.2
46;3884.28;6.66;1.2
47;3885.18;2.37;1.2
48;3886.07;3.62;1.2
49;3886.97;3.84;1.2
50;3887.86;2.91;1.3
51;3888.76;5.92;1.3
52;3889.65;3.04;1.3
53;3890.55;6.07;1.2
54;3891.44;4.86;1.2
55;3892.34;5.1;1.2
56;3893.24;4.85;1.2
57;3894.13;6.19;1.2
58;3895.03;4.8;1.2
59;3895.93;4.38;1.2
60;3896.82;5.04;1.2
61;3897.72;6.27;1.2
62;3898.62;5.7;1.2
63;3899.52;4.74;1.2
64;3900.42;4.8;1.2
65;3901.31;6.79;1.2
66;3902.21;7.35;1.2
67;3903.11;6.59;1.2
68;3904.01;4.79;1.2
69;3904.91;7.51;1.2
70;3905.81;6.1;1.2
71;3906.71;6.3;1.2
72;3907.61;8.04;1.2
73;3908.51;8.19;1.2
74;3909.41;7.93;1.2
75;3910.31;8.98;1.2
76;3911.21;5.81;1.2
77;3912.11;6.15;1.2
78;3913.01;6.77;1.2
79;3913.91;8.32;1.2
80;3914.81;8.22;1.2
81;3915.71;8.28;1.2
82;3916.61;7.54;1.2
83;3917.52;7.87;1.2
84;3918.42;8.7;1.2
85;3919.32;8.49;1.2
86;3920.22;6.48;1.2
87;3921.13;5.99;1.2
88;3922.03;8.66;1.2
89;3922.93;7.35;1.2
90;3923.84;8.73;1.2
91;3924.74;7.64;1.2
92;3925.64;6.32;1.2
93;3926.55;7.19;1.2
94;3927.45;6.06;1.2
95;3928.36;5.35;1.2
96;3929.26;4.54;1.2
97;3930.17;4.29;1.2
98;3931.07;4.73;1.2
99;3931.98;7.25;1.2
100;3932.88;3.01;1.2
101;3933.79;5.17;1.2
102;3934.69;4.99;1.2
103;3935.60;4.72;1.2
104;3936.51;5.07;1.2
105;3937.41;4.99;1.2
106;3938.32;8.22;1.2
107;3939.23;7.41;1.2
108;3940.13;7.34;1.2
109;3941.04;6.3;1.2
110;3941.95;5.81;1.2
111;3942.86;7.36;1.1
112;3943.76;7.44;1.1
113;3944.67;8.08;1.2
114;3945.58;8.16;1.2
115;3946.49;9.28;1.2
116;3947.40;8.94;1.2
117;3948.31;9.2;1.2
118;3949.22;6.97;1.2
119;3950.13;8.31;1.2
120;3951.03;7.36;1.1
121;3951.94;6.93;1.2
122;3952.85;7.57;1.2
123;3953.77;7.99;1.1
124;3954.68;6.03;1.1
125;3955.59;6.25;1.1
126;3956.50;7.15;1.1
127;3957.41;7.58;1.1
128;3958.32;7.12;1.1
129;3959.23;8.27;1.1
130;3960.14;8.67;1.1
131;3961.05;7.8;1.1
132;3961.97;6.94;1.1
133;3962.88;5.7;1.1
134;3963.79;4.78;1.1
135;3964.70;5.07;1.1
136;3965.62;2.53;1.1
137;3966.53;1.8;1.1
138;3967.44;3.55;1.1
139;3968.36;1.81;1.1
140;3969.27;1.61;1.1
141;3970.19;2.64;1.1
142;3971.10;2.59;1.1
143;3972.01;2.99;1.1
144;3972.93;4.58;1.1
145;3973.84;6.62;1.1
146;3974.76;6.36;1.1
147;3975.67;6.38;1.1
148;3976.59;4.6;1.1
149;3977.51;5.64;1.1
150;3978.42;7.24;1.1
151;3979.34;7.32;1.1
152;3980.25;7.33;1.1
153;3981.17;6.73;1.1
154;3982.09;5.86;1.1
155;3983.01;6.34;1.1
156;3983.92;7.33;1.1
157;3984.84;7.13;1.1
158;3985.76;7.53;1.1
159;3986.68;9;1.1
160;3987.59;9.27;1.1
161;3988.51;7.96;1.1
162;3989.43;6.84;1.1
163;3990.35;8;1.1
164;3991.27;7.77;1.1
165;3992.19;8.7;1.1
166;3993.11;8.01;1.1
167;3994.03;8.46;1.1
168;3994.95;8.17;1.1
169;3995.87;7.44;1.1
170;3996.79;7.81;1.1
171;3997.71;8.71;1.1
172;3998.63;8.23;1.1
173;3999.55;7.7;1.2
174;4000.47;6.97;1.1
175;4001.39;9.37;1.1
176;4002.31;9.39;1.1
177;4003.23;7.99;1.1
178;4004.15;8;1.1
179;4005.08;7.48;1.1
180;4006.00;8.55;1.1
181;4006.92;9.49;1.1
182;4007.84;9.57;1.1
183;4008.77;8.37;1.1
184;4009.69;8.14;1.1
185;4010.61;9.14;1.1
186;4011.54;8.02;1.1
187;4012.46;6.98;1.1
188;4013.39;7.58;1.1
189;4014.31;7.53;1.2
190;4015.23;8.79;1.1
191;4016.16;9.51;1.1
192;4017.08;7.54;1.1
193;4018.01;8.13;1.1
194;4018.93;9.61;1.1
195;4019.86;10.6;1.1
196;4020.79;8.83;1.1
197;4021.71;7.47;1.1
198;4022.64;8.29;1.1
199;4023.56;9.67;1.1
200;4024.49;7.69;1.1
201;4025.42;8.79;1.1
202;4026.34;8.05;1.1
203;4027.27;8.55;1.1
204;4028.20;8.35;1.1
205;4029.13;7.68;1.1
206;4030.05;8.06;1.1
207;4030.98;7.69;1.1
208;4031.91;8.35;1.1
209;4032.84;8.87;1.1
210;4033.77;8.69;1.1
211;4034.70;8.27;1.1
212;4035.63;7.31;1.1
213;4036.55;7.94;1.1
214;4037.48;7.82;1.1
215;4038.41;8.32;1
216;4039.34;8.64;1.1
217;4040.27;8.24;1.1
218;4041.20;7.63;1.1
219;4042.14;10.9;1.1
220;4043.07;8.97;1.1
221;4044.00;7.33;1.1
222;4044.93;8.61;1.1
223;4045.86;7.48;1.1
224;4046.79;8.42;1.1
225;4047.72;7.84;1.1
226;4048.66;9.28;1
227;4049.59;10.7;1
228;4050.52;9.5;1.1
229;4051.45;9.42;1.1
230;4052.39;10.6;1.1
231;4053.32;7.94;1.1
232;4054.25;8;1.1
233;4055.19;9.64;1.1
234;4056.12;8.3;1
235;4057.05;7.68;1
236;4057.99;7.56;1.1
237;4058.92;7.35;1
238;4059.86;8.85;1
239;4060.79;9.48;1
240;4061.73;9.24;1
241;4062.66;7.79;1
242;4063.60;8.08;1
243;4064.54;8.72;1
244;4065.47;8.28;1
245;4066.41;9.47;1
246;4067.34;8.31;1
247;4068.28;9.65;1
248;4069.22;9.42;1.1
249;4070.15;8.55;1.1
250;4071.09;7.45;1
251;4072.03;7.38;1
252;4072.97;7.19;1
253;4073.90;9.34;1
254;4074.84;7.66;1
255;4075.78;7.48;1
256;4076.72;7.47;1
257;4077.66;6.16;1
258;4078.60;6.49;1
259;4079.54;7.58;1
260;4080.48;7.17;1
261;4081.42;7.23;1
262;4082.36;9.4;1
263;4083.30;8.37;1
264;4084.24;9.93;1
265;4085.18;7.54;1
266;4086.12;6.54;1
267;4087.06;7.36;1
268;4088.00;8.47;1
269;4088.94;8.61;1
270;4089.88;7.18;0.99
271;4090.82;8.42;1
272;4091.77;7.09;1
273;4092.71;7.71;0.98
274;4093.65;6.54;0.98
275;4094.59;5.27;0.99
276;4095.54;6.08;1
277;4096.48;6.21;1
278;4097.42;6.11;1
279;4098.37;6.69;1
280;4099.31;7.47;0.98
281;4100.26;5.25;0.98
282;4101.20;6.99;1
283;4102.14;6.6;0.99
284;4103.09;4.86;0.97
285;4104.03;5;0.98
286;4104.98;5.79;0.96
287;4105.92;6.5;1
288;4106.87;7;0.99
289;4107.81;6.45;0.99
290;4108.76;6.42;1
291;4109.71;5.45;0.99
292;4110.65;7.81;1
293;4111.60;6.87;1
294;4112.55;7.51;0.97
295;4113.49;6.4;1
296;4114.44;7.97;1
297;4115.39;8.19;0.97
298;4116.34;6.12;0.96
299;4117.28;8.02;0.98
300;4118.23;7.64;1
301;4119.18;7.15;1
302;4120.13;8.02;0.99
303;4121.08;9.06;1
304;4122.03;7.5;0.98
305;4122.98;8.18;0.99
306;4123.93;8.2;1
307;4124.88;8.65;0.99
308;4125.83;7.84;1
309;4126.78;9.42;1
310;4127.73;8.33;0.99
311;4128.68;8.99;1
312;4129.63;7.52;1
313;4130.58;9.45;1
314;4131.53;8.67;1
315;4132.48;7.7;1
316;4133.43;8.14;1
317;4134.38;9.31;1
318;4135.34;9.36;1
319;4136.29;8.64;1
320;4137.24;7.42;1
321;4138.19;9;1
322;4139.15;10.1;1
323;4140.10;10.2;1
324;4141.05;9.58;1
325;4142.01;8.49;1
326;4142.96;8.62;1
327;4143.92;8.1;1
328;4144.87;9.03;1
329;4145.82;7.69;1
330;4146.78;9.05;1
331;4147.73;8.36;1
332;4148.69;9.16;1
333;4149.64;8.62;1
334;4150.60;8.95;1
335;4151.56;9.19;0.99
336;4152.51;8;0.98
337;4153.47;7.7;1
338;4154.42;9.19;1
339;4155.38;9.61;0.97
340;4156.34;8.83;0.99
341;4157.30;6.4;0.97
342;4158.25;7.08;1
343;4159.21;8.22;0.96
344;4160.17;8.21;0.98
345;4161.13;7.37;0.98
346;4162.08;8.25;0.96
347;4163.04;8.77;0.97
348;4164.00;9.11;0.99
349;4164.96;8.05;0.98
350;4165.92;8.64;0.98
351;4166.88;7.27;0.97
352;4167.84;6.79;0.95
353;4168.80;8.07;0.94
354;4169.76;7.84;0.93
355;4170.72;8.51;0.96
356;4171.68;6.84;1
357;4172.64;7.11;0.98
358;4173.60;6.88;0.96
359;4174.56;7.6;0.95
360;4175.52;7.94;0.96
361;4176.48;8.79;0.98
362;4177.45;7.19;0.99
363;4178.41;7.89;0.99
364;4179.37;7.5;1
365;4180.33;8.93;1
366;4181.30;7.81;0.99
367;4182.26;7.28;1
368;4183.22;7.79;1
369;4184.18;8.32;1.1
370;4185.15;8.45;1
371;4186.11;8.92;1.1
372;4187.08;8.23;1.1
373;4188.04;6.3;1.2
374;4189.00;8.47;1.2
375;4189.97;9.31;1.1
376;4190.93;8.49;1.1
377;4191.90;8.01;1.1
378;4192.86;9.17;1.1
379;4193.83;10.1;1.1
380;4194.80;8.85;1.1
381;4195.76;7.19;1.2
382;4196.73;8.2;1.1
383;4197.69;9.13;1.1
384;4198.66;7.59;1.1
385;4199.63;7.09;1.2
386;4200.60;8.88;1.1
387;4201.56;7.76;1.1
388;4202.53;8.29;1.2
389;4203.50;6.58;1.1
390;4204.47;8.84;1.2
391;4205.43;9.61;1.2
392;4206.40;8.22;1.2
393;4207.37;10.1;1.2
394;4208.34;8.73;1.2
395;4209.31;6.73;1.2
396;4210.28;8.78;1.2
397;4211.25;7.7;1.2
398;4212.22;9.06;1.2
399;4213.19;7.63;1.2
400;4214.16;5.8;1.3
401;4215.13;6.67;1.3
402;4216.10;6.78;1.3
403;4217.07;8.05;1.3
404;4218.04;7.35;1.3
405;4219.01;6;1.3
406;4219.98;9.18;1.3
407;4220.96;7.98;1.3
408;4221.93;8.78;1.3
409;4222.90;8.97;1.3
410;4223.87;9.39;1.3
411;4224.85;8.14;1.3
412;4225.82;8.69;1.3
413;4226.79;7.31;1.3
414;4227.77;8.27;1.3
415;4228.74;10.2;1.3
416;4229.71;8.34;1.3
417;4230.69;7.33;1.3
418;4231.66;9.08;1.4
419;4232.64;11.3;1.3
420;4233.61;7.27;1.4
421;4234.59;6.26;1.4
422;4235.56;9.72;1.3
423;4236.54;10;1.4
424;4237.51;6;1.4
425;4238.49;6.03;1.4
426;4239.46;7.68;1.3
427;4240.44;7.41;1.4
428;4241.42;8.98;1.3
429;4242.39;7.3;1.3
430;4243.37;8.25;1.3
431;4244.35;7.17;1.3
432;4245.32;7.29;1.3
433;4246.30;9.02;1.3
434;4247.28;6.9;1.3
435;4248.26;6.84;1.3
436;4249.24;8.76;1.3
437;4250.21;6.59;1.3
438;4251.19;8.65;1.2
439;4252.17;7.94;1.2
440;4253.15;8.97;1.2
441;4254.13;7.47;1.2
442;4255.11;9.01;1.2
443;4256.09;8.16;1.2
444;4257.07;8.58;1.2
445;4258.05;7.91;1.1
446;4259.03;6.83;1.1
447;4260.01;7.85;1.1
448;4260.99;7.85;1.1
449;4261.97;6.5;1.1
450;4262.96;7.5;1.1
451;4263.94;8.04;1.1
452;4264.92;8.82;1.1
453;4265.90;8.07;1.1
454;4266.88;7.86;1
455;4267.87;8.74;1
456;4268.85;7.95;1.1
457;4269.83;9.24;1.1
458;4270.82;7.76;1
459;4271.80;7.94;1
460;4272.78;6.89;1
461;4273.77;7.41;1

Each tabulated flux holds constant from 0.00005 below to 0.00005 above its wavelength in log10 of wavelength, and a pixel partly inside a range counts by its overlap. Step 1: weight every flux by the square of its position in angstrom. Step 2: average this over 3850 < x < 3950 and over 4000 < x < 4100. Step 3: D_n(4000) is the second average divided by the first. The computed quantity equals 1.3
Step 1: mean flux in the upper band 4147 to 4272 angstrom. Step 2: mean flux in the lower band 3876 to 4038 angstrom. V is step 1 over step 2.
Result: 1.2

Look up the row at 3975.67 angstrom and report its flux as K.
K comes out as 6.38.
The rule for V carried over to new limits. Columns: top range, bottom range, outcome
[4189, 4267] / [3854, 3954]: 1.23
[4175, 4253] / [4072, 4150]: 1.05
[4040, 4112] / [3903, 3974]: 1.20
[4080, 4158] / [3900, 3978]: 1.22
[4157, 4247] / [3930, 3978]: 1.34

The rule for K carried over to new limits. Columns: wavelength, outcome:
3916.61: 7.54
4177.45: 7.19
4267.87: 8.74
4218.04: 7.35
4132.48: 7.7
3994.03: 8.46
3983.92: 7.33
